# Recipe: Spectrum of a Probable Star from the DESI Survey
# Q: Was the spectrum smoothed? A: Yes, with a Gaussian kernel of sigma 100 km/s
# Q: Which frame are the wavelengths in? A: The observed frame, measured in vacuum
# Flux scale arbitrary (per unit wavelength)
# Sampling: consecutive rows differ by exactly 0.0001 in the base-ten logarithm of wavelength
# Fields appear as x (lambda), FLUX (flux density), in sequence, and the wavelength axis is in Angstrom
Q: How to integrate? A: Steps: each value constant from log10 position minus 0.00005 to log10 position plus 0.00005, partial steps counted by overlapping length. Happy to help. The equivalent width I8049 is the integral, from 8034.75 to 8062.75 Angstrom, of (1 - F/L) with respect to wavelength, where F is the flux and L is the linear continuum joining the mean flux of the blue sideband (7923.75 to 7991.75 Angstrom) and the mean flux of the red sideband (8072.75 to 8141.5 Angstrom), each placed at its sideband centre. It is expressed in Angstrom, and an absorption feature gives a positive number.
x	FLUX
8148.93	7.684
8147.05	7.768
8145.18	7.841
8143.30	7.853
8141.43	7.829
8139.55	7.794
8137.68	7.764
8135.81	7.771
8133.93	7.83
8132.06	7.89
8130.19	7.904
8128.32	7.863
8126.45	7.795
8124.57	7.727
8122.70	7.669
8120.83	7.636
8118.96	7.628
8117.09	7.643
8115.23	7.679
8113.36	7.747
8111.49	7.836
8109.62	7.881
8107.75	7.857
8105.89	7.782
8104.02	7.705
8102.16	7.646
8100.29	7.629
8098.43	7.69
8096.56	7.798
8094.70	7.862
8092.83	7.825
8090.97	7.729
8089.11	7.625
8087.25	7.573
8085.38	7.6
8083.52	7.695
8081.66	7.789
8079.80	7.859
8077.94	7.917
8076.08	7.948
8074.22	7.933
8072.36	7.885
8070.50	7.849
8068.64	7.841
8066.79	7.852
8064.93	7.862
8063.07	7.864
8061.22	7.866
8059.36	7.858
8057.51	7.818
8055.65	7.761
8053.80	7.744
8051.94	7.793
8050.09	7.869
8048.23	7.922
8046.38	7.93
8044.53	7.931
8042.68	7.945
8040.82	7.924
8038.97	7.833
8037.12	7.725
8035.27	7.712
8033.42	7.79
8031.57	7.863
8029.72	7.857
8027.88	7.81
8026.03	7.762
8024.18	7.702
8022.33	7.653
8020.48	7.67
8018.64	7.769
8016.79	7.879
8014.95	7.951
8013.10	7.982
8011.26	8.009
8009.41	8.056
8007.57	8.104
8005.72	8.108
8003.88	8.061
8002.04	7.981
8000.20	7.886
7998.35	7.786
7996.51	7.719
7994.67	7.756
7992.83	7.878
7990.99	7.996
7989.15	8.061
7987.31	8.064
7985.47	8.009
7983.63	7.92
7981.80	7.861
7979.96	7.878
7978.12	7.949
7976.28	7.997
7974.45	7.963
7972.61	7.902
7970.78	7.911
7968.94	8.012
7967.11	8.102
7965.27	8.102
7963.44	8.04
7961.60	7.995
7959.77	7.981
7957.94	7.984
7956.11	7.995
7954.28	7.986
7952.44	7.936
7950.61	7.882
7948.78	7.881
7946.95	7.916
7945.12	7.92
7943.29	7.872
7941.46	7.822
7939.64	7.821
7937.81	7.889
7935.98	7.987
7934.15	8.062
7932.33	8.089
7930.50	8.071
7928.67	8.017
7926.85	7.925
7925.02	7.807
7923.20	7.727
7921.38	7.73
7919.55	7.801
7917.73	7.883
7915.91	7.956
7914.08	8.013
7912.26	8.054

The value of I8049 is 0.0 Angstrom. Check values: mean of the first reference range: 7.96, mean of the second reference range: 7.77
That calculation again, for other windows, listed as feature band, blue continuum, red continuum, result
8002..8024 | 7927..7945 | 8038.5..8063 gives -0.09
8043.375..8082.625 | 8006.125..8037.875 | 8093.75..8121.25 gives -0.35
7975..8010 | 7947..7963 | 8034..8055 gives -0.19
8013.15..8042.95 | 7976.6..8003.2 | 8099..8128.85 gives 0.20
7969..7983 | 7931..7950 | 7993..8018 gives 0.01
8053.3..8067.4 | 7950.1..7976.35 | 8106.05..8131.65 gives 0.03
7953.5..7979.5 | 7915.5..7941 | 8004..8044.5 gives -0.32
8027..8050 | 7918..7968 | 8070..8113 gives -0.06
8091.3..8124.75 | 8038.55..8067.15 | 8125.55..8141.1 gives 0.44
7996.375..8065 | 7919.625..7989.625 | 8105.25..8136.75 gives 0.03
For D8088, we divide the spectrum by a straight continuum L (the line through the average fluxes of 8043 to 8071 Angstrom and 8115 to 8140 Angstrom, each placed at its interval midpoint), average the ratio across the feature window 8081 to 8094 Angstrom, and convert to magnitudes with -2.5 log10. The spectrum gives 0.02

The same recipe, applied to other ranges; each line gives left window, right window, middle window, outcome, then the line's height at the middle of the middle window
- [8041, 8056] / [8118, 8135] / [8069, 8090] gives 0.01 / 7.83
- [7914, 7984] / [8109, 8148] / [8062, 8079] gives -0.01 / 7.83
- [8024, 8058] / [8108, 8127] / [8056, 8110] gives 0.00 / 7.77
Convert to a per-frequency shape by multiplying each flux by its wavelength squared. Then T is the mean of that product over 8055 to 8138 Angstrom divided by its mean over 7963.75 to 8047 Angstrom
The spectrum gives 1.01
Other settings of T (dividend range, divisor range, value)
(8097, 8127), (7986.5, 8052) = 1.00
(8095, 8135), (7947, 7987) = 1.01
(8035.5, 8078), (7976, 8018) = 1.00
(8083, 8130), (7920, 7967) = 1.01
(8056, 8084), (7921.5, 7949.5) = 1.03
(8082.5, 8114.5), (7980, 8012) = 1.00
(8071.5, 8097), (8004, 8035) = 1.01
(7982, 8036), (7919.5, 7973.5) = 1.01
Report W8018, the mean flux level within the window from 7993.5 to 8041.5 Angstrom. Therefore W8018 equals 7.86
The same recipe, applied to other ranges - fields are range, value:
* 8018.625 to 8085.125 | 7.83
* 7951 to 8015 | 7.97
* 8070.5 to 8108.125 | 7.77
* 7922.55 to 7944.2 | 7.93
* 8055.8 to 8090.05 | 7.81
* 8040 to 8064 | 7.86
